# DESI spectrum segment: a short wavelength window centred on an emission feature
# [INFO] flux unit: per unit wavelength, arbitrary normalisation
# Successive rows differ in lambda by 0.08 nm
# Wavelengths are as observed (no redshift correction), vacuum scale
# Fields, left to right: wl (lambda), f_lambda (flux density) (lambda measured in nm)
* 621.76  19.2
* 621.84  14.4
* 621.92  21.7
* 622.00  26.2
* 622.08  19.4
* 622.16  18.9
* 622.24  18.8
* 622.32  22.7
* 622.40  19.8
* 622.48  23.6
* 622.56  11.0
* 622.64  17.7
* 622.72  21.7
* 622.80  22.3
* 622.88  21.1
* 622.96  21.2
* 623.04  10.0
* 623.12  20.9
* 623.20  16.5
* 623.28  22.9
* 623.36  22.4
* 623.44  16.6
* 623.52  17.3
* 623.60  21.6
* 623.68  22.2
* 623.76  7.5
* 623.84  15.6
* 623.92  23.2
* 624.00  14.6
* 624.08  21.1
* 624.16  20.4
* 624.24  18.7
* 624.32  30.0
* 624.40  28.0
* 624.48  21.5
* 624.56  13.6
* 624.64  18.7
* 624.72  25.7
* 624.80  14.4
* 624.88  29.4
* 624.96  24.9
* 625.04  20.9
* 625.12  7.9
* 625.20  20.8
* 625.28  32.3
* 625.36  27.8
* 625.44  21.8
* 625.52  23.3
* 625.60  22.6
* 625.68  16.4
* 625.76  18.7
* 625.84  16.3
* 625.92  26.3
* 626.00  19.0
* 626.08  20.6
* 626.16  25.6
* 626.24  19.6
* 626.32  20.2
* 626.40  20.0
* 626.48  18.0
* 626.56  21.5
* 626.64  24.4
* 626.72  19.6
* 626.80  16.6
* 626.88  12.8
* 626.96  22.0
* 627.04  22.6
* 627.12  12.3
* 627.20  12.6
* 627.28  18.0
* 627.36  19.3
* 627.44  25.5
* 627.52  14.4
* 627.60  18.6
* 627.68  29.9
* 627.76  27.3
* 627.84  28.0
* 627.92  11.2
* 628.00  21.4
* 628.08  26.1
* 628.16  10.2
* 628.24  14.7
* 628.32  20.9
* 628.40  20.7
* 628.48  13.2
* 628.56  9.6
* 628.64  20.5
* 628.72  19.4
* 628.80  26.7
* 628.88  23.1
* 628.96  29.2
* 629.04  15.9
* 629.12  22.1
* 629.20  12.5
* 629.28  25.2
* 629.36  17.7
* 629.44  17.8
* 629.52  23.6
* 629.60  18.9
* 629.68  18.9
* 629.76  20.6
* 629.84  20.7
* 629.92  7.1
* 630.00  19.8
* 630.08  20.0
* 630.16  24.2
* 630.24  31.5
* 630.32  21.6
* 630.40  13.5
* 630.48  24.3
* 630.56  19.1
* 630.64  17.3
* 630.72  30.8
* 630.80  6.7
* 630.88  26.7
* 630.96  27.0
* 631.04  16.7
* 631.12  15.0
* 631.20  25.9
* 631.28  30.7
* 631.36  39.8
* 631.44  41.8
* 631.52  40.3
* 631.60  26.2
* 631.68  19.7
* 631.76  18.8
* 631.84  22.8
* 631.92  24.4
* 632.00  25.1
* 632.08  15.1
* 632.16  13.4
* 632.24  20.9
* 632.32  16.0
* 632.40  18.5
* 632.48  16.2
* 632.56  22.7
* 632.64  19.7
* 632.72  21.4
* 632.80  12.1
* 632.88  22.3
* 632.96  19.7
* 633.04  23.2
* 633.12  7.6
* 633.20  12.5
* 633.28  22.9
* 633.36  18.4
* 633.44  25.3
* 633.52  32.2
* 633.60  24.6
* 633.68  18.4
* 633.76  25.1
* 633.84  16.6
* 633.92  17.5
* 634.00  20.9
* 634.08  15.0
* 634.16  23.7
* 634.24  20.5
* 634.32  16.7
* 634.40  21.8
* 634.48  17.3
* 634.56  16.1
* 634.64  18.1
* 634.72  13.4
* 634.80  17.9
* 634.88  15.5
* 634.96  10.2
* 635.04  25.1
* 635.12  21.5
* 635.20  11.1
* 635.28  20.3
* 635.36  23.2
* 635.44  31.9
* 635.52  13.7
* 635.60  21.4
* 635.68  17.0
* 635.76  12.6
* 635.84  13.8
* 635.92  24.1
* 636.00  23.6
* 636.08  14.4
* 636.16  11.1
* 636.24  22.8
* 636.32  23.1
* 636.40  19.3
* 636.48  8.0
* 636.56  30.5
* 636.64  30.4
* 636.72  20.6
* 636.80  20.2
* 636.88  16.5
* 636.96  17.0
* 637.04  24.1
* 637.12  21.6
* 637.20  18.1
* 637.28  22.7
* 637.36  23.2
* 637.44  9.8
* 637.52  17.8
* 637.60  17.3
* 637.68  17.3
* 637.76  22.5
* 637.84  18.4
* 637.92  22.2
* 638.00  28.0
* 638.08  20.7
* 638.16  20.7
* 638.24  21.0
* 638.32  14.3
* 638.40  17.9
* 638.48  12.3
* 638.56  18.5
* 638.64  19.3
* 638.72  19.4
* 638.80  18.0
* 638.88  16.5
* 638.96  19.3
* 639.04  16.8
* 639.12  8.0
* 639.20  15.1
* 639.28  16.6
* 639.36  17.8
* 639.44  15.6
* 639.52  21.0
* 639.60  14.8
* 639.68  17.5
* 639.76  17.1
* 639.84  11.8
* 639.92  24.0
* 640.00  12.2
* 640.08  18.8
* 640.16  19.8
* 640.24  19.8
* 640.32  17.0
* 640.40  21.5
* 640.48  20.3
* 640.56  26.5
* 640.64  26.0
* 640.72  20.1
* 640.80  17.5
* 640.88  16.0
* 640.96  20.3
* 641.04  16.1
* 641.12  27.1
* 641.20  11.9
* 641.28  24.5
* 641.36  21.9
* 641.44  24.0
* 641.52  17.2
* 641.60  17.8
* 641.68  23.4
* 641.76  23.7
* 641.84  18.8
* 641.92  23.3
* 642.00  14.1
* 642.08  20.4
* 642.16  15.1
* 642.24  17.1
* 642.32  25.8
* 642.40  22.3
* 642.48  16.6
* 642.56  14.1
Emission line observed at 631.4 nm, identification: [O III] 5007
